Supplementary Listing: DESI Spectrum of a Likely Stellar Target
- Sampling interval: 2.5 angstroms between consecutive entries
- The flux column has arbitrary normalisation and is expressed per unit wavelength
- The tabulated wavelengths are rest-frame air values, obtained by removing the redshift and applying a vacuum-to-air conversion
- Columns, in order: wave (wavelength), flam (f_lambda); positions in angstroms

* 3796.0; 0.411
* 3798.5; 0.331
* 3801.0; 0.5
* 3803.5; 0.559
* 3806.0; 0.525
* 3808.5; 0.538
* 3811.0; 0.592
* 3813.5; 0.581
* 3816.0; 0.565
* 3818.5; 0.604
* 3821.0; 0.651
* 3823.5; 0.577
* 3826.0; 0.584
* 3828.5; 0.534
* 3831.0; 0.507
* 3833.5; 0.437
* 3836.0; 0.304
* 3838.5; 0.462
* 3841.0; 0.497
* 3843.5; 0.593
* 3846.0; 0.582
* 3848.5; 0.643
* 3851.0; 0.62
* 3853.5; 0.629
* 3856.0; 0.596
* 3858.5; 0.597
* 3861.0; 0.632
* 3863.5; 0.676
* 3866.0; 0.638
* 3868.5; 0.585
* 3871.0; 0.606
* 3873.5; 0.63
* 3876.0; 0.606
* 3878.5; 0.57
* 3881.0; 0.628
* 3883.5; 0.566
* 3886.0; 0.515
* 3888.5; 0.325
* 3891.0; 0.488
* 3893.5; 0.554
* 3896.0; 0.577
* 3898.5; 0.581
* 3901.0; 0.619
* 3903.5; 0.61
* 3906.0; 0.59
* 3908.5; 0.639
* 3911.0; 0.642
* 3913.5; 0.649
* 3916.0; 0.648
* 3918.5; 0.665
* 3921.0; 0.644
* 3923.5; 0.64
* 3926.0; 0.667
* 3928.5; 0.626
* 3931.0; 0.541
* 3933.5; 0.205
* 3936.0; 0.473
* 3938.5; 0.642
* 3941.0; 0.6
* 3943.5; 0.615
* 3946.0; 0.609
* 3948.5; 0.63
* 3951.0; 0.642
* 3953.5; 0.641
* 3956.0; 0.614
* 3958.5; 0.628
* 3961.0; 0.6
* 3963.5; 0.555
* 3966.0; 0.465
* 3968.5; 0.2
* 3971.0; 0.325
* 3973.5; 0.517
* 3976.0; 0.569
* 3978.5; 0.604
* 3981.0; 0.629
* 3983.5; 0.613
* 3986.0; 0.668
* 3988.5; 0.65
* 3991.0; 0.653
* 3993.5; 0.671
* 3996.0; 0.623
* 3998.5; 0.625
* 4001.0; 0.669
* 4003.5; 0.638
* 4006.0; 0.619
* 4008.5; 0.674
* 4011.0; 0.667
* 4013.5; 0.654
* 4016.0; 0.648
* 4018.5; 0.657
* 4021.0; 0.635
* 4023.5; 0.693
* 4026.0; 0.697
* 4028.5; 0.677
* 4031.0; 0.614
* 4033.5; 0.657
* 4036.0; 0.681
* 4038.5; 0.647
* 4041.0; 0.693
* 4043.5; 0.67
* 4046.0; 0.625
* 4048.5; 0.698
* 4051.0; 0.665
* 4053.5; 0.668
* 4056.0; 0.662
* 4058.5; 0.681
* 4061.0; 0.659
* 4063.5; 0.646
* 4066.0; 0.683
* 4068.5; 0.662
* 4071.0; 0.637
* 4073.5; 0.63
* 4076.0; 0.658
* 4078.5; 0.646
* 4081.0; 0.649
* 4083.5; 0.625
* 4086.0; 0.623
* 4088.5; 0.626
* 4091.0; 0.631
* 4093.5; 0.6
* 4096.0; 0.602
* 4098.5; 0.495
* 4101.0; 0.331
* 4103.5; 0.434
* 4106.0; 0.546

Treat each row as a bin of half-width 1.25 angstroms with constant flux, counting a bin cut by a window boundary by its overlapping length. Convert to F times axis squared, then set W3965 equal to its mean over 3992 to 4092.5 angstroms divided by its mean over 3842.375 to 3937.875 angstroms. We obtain 1.2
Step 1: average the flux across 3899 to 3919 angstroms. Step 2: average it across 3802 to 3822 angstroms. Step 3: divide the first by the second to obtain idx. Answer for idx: 1.09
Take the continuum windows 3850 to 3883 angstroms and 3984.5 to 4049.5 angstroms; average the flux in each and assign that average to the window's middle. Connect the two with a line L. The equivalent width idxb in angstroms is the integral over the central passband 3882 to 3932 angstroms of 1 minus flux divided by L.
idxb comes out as 3.0 angstroms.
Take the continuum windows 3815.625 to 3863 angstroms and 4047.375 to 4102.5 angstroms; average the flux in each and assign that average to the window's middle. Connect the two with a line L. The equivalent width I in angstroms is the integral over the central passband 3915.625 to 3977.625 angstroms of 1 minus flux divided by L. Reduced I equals 3.4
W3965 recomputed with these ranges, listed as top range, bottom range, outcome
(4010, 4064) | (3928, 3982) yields 1.28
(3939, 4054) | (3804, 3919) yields 1.16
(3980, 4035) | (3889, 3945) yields 1.17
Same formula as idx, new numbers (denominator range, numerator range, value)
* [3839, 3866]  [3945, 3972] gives 0.89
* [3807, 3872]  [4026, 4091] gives 1.15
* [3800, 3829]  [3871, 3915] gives 1.01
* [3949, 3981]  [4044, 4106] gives 1.15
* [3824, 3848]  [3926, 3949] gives 1.09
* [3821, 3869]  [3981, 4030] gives 1.16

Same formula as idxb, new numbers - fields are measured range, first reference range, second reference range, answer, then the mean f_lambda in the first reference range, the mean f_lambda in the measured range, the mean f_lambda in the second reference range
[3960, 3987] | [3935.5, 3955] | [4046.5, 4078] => 4.5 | 0.612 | 0.52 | 0.661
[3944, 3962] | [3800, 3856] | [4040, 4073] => -0.3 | 0.551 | 0.623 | 0.664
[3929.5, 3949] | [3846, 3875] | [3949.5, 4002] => 1.8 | 0.621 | 0.537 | 0.579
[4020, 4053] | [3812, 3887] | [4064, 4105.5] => -4.2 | 0.574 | 0.666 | 0.596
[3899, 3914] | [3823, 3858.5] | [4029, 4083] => -1.1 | 0.542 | 0.621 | 0.658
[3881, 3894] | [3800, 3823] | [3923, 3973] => 1.3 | 0.569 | 0.499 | 0.544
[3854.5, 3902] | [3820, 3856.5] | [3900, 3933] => 0.3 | 0.546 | 0.578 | 0.62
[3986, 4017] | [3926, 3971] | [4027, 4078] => -2.4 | 0.543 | 0.65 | 0.661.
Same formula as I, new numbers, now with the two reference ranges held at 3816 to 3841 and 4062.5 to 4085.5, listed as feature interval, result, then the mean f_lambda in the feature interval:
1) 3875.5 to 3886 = -0.69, 0.582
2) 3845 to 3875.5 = -4.77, 0.619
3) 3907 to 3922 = -2.20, 0.647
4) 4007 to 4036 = -1.94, 0.662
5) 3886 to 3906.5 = 0.57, 0.54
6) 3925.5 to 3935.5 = 1.34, 0.495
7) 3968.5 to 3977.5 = 2.40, 0.436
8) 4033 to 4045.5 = -0.76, 0.668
